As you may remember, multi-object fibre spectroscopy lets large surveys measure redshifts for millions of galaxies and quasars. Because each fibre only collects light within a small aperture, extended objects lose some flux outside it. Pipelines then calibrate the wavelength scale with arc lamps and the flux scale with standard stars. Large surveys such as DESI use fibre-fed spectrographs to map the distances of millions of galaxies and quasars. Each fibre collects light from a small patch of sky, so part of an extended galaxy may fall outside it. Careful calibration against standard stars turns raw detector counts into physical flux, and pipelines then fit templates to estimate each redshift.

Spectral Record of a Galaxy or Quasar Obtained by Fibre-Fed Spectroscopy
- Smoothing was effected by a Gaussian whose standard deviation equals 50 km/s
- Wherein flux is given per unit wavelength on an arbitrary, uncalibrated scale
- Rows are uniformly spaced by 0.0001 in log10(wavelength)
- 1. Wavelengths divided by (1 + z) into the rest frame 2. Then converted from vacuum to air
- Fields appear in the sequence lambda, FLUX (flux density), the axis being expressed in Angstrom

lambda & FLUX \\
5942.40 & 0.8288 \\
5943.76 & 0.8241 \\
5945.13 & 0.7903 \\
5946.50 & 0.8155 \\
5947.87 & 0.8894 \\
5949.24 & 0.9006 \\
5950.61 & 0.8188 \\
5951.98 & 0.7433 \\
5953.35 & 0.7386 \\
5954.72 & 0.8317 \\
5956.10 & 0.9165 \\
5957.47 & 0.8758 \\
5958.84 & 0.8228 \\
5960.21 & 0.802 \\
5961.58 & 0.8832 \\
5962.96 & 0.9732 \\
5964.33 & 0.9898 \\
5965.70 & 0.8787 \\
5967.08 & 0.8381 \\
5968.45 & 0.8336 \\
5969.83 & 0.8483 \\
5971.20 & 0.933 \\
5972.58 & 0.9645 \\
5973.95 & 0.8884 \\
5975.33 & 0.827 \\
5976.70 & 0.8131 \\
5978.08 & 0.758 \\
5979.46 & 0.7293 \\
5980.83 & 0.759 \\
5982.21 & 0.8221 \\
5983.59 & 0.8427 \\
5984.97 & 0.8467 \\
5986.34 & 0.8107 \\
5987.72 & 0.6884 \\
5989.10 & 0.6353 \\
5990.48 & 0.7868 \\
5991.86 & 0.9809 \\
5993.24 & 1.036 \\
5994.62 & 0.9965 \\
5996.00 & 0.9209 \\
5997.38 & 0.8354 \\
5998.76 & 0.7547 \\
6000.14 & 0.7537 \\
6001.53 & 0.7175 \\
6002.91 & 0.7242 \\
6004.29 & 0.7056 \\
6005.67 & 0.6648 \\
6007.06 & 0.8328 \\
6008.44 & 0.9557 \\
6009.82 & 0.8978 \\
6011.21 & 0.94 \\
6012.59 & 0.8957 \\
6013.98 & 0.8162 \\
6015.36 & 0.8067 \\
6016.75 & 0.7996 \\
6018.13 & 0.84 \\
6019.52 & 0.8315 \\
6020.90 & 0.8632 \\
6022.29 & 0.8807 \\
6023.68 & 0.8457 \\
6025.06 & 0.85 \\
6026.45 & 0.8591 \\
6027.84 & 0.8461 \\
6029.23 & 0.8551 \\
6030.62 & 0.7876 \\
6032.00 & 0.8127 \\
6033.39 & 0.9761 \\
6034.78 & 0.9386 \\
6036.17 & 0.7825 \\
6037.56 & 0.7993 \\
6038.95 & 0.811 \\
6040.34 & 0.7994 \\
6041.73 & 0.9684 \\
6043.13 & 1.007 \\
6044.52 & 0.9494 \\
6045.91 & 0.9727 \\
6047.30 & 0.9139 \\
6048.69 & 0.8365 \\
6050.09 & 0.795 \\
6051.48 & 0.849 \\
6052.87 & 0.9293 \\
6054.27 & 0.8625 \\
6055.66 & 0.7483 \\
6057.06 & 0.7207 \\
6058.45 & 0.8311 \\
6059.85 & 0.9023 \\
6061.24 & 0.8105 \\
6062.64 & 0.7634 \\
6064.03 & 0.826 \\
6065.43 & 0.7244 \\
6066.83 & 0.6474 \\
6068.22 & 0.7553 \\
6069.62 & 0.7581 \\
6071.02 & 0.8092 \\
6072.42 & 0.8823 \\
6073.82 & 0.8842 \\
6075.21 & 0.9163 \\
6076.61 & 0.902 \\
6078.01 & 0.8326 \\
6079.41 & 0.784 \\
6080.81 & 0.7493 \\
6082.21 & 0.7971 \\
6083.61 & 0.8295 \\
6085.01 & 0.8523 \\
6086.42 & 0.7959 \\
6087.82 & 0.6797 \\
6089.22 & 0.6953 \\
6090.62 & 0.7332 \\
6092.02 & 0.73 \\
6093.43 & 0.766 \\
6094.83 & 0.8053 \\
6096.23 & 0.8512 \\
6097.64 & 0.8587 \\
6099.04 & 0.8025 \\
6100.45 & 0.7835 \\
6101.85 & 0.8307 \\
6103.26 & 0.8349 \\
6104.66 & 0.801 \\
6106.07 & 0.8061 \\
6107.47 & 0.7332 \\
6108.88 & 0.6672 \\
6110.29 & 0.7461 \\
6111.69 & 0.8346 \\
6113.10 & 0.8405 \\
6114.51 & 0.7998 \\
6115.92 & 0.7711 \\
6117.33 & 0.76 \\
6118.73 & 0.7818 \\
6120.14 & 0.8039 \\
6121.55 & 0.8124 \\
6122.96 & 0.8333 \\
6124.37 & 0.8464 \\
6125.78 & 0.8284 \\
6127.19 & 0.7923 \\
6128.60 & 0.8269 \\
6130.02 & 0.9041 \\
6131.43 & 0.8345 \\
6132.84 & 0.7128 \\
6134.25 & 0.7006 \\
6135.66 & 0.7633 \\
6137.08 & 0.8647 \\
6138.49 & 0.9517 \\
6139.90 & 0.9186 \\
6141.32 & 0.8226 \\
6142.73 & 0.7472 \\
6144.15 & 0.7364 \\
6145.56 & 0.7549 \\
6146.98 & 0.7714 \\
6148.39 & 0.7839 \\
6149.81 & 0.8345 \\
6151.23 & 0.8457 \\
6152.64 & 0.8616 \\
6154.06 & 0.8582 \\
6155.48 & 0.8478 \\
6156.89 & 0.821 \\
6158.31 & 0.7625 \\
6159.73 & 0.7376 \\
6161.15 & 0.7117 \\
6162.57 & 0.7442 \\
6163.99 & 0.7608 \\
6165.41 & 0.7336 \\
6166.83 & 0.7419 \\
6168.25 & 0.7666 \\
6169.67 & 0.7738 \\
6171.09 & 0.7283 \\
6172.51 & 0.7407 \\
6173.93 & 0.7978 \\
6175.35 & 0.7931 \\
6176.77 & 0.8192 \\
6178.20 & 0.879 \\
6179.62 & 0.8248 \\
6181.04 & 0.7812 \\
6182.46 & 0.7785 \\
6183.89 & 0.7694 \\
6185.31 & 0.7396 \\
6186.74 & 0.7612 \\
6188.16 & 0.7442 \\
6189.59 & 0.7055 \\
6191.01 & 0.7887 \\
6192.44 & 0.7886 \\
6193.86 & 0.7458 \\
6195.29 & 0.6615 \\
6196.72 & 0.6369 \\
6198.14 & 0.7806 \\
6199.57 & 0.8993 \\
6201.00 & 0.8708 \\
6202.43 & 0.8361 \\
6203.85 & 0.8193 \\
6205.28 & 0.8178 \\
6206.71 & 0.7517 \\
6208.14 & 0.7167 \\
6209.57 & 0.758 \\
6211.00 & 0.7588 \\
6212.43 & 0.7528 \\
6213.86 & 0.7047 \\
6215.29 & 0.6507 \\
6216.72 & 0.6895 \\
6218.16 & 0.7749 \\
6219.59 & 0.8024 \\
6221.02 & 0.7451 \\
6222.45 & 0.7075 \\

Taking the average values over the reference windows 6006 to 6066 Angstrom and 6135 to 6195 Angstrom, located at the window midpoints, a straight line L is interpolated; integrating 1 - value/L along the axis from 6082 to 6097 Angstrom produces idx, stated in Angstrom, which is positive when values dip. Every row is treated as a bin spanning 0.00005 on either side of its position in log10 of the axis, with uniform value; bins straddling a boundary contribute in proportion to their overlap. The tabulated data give 0.9 Angstrom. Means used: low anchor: 0.853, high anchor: 0.787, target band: 0.775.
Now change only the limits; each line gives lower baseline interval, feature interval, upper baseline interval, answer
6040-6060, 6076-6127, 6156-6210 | 2.4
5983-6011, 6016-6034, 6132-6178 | -0.7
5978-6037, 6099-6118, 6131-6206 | 0.4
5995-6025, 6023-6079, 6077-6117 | -2.5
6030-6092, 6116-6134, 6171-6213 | -0.1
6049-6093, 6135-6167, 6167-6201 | -0.8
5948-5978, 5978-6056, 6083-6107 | -0.9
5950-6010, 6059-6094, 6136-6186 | 0.8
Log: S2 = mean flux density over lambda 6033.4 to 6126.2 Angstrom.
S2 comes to 0.816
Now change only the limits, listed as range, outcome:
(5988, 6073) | 0.837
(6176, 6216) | 0.769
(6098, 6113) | 0.788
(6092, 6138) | 0.799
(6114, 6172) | 0.796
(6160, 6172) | 0.745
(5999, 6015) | 0.808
